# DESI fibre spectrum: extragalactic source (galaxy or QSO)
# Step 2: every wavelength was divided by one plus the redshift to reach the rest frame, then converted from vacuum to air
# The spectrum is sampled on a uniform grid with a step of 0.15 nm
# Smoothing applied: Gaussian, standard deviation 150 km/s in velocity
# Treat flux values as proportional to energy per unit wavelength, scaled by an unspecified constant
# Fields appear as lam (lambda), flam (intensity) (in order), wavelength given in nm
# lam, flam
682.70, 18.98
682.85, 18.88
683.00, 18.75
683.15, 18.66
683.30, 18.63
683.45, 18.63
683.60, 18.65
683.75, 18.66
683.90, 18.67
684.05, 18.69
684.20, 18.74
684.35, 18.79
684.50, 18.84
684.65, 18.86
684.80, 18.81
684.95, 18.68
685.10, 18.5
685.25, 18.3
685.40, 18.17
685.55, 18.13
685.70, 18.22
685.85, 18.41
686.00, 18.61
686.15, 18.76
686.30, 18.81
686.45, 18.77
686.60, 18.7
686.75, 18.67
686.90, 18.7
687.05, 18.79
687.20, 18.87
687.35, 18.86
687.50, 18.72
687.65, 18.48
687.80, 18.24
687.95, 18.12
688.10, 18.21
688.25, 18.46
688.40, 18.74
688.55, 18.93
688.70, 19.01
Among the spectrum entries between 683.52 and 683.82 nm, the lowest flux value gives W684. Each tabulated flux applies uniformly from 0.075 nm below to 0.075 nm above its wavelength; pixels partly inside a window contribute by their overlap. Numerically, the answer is 18.65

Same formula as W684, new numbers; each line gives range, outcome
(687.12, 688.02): 18.12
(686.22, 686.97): 18.67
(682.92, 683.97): 18.63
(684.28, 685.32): 18.3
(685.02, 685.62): 18.13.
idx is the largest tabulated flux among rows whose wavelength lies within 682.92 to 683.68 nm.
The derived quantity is 18.75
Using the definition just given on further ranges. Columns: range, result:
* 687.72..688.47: 18.74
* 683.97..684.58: 18.84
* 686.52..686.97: 18.7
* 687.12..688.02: 18.87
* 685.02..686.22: 18.76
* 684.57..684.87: 18.86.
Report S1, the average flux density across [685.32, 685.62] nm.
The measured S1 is 18.2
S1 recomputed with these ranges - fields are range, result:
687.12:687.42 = 18.9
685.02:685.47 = 18.3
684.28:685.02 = 18.8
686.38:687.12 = 18.7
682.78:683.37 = 18.7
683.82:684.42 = 18.7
